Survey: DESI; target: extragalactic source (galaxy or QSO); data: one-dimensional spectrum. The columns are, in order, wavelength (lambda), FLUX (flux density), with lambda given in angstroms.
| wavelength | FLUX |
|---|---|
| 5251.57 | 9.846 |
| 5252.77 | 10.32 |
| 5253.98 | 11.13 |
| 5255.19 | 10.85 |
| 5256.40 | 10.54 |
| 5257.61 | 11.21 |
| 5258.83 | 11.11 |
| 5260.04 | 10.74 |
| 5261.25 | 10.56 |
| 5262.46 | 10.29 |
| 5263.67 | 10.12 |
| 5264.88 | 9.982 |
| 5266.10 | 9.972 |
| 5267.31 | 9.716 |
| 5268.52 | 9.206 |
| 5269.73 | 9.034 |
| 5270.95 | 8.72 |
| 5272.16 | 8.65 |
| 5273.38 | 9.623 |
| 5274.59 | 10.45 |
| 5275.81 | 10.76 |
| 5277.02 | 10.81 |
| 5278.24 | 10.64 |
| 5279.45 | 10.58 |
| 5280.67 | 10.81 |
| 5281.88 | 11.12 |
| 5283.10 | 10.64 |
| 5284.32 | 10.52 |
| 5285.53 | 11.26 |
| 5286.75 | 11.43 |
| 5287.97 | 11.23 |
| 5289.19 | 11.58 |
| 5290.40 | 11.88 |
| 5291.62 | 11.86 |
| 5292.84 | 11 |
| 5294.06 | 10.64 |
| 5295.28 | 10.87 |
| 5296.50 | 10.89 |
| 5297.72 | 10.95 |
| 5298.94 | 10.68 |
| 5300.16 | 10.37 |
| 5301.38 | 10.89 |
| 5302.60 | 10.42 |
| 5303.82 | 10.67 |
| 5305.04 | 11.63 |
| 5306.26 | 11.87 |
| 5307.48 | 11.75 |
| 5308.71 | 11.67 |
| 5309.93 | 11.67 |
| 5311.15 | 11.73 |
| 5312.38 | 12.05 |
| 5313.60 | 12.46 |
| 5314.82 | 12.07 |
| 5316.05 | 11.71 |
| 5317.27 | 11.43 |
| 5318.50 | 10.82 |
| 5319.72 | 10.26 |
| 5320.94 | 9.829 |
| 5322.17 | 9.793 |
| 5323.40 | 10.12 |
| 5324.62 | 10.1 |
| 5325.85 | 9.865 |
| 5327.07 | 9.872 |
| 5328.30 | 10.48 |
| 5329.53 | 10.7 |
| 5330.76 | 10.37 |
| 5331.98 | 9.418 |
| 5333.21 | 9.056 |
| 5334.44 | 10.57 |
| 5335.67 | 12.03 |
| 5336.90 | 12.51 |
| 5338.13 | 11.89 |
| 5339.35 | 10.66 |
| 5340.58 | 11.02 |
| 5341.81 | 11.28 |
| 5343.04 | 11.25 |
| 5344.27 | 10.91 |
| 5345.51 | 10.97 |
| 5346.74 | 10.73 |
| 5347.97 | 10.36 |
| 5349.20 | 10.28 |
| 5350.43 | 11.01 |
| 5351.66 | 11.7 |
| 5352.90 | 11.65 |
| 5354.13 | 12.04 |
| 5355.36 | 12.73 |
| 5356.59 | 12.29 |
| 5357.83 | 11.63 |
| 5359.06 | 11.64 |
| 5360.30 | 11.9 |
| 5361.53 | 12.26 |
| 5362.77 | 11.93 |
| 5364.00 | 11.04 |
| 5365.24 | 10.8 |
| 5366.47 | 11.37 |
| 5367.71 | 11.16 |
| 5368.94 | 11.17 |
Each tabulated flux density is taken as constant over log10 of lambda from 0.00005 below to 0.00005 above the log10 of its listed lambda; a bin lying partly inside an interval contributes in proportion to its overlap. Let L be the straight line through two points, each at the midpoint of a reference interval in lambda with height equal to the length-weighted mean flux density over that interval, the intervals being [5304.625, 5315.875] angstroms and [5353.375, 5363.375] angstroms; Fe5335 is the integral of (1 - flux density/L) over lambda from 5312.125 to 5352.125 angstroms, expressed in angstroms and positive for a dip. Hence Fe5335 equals 3.8 angstroms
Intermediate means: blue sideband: 11.9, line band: 10.8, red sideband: 12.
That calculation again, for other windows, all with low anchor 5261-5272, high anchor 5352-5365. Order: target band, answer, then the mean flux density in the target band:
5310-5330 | 0.15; 10.9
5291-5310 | -1.12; 11.1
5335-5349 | 0.32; 11.2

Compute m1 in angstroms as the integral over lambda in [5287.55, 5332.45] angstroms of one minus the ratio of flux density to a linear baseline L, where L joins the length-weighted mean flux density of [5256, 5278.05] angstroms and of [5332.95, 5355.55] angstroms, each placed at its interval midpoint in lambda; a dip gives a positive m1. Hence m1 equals -1.1 angstroms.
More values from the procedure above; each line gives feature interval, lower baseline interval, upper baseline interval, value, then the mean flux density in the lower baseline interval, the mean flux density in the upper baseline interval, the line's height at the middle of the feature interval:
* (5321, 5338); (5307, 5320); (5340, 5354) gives 1.41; 11.6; 11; 11.4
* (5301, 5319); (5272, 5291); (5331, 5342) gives -1.12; 10.8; 10.9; 10.9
